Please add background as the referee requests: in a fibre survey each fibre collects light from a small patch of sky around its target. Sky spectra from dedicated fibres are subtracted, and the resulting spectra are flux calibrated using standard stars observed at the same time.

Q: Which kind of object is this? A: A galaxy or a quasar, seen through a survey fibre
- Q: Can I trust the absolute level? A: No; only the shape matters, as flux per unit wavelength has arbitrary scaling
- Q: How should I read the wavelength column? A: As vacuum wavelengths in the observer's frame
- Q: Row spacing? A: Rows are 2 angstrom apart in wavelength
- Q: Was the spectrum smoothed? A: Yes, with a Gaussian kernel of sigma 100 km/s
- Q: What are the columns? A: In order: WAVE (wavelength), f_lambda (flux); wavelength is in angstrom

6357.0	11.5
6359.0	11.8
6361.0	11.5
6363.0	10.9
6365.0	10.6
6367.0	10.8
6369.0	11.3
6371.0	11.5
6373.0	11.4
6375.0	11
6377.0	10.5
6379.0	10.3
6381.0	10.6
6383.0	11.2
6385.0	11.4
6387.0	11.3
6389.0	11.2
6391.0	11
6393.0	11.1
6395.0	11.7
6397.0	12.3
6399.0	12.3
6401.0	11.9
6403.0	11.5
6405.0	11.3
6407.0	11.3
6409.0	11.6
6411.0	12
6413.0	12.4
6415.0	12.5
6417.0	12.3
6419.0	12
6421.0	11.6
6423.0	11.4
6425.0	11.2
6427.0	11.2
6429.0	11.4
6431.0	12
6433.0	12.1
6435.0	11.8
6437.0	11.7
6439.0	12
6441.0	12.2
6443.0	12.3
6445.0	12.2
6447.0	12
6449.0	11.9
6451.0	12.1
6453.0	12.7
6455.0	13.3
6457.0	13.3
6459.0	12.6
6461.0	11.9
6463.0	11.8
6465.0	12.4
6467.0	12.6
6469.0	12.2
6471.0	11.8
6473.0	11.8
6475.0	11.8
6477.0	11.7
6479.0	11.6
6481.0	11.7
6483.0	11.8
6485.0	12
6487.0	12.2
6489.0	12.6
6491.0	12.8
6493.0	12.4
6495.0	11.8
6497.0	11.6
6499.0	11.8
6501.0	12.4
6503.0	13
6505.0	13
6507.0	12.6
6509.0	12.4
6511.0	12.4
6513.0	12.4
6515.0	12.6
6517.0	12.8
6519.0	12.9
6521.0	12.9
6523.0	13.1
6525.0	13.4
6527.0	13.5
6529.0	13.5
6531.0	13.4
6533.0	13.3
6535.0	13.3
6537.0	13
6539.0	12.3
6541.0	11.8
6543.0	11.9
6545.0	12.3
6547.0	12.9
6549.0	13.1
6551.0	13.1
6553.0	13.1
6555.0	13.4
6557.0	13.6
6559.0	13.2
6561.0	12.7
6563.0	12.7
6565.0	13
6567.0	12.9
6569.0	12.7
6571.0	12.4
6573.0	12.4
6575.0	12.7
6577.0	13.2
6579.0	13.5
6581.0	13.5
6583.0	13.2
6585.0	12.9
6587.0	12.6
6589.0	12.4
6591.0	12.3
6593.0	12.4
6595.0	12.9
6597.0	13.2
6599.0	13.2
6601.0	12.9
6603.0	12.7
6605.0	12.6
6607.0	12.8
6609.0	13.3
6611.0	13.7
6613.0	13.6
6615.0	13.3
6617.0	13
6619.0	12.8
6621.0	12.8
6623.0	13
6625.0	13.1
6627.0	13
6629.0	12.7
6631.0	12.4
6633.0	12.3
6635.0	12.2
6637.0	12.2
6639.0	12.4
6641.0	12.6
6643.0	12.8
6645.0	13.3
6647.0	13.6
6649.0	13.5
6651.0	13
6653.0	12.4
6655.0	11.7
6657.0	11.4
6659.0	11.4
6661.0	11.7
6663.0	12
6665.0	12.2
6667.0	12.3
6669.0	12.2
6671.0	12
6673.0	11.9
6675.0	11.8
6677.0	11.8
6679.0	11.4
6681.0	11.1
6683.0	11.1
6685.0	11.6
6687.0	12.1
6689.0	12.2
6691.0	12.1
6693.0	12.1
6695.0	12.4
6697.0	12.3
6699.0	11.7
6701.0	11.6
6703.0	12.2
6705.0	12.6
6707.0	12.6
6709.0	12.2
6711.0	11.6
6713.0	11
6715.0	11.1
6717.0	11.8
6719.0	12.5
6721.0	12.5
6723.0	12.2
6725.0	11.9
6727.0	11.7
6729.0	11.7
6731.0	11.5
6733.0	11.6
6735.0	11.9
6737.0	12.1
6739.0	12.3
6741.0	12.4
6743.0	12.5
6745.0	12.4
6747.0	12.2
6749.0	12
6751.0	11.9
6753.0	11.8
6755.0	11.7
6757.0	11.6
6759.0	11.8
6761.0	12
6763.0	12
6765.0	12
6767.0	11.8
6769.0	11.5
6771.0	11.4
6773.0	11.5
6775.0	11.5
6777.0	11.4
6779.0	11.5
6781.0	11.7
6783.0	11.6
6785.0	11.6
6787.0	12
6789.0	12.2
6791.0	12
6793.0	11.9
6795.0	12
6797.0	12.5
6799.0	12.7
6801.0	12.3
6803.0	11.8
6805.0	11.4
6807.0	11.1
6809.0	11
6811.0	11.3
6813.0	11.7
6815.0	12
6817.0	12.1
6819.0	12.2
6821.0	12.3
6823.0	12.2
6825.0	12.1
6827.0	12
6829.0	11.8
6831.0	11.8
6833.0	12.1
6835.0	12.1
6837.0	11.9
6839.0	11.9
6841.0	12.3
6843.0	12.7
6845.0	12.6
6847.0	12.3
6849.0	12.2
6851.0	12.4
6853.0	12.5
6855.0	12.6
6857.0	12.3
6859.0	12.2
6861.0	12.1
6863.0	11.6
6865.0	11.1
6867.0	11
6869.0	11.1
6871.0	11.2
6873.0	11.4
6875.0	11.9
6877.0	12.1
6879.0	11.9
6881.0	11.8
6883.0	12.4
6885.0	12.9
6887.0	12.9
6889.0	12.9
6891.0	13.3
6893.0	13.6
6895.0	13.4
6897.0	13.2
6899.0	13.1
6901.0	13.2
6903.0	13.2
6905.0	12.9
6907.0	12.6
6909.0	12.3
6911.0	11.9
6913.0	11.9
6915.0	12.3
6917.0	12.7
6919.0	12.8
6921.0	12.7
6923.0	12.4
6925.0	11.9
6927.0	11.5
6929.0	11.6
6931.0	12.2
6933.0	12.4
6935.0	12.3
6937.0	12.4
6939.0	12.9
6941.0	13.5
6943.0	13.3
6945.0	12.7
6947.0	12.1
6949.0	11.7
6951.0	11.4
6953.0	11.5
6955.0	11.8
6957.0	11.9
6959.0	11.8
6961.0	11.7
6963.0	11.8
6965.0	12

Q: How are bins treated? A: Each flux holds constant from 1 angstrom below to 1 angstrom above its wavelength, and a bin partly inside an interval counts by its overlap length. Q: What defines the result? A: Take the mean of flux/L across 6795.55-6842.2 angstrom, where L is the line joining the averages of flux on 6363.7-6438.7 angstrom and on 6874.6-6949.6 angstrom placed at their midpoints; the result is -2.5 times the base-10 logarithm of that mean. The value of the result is 0.04 mag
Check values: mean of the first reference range 11.5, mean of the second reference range 12.6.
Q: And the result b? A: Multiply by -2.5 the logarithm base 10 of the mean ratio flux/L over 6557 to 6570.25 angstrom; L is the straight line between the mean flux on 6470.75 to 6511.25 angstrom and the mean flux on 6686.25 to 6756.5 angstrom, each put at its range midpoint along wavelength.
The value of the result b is -0.07 mag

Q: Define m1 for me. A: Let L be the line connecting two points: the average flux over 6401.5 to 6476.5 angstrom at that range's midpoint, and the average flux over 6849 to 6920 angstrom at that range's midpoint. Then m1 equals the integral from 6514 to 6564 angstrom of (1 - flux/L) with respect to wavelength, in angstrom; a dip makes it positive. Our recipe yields -3.60 angstrom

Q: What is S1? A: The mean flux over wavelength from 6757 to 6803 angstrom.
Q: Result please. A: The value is 11.9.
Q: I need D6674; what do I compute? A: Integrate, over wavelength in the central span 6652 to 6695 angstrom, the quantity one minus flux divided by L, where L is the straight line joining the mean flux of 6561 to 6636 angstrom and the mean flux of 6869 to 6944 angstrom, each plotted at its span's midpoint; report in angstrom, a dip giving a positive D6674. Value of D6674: 3.1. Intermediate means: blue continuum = 12.9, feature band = 11.8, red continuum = 12.5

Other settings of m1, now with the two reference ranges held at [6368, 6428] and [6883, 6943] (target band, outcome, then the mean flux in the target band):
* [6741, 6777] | 1.3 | 11.9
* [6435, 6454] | -0.9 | 12.1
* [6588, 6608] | -1.3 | 12.7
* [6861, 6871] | 1.0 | 11.3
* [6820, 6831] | 0.4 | 12.1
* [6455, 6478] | -1.2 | 12.2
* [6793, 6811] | 0.8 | 11.8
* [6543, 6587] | -4.0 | 12.9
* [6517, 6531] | -1.7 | 13.2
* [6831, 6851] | 0.4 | 12.2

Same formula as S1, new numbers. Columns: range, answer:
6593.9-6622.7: 13.1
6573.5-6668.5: 12.7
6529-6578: 12.9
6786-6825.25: 11.9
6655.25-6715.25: 11.9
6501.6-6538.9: 12.9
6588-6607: 12.7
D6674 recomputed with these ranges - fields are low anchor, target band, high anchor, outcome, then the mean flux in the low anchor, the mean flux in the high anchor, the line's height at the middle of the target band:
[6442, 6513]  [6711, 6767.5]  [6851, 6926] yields 1.8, 12.2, 12.4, 12.3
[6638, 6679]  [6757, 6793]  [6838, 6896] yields 1.5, 12.3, 12.2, 12.2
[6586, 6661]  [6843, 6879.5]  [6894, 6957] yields 1.6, 12.7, 12.4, 12.5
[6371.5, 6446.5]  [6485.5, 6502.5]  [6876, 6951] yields -0.7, 11.6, 12.5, 11.8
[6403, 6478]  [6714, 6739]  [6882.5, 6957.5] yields 0.9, 12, 12.5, 12.3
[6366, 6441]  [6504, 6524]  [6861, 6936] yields -1.7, 11.5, 12.3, 11.7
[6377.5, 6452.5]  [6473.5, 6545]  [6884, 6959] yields -4.0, 11.7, 12.5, 11.8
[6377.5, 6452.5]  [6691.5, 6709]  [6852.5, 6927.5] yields -0.2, 11.7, 12.3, 12.1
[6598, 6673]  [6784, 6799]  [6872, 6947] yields 0.6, 12.6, 12.5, 12.6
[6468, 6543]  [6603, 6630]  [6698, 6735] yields -1.9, 12.5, 11.9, 12.2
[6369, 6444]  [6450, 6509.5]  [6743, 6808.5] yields -3.2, 11.6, 11.8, 11.6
